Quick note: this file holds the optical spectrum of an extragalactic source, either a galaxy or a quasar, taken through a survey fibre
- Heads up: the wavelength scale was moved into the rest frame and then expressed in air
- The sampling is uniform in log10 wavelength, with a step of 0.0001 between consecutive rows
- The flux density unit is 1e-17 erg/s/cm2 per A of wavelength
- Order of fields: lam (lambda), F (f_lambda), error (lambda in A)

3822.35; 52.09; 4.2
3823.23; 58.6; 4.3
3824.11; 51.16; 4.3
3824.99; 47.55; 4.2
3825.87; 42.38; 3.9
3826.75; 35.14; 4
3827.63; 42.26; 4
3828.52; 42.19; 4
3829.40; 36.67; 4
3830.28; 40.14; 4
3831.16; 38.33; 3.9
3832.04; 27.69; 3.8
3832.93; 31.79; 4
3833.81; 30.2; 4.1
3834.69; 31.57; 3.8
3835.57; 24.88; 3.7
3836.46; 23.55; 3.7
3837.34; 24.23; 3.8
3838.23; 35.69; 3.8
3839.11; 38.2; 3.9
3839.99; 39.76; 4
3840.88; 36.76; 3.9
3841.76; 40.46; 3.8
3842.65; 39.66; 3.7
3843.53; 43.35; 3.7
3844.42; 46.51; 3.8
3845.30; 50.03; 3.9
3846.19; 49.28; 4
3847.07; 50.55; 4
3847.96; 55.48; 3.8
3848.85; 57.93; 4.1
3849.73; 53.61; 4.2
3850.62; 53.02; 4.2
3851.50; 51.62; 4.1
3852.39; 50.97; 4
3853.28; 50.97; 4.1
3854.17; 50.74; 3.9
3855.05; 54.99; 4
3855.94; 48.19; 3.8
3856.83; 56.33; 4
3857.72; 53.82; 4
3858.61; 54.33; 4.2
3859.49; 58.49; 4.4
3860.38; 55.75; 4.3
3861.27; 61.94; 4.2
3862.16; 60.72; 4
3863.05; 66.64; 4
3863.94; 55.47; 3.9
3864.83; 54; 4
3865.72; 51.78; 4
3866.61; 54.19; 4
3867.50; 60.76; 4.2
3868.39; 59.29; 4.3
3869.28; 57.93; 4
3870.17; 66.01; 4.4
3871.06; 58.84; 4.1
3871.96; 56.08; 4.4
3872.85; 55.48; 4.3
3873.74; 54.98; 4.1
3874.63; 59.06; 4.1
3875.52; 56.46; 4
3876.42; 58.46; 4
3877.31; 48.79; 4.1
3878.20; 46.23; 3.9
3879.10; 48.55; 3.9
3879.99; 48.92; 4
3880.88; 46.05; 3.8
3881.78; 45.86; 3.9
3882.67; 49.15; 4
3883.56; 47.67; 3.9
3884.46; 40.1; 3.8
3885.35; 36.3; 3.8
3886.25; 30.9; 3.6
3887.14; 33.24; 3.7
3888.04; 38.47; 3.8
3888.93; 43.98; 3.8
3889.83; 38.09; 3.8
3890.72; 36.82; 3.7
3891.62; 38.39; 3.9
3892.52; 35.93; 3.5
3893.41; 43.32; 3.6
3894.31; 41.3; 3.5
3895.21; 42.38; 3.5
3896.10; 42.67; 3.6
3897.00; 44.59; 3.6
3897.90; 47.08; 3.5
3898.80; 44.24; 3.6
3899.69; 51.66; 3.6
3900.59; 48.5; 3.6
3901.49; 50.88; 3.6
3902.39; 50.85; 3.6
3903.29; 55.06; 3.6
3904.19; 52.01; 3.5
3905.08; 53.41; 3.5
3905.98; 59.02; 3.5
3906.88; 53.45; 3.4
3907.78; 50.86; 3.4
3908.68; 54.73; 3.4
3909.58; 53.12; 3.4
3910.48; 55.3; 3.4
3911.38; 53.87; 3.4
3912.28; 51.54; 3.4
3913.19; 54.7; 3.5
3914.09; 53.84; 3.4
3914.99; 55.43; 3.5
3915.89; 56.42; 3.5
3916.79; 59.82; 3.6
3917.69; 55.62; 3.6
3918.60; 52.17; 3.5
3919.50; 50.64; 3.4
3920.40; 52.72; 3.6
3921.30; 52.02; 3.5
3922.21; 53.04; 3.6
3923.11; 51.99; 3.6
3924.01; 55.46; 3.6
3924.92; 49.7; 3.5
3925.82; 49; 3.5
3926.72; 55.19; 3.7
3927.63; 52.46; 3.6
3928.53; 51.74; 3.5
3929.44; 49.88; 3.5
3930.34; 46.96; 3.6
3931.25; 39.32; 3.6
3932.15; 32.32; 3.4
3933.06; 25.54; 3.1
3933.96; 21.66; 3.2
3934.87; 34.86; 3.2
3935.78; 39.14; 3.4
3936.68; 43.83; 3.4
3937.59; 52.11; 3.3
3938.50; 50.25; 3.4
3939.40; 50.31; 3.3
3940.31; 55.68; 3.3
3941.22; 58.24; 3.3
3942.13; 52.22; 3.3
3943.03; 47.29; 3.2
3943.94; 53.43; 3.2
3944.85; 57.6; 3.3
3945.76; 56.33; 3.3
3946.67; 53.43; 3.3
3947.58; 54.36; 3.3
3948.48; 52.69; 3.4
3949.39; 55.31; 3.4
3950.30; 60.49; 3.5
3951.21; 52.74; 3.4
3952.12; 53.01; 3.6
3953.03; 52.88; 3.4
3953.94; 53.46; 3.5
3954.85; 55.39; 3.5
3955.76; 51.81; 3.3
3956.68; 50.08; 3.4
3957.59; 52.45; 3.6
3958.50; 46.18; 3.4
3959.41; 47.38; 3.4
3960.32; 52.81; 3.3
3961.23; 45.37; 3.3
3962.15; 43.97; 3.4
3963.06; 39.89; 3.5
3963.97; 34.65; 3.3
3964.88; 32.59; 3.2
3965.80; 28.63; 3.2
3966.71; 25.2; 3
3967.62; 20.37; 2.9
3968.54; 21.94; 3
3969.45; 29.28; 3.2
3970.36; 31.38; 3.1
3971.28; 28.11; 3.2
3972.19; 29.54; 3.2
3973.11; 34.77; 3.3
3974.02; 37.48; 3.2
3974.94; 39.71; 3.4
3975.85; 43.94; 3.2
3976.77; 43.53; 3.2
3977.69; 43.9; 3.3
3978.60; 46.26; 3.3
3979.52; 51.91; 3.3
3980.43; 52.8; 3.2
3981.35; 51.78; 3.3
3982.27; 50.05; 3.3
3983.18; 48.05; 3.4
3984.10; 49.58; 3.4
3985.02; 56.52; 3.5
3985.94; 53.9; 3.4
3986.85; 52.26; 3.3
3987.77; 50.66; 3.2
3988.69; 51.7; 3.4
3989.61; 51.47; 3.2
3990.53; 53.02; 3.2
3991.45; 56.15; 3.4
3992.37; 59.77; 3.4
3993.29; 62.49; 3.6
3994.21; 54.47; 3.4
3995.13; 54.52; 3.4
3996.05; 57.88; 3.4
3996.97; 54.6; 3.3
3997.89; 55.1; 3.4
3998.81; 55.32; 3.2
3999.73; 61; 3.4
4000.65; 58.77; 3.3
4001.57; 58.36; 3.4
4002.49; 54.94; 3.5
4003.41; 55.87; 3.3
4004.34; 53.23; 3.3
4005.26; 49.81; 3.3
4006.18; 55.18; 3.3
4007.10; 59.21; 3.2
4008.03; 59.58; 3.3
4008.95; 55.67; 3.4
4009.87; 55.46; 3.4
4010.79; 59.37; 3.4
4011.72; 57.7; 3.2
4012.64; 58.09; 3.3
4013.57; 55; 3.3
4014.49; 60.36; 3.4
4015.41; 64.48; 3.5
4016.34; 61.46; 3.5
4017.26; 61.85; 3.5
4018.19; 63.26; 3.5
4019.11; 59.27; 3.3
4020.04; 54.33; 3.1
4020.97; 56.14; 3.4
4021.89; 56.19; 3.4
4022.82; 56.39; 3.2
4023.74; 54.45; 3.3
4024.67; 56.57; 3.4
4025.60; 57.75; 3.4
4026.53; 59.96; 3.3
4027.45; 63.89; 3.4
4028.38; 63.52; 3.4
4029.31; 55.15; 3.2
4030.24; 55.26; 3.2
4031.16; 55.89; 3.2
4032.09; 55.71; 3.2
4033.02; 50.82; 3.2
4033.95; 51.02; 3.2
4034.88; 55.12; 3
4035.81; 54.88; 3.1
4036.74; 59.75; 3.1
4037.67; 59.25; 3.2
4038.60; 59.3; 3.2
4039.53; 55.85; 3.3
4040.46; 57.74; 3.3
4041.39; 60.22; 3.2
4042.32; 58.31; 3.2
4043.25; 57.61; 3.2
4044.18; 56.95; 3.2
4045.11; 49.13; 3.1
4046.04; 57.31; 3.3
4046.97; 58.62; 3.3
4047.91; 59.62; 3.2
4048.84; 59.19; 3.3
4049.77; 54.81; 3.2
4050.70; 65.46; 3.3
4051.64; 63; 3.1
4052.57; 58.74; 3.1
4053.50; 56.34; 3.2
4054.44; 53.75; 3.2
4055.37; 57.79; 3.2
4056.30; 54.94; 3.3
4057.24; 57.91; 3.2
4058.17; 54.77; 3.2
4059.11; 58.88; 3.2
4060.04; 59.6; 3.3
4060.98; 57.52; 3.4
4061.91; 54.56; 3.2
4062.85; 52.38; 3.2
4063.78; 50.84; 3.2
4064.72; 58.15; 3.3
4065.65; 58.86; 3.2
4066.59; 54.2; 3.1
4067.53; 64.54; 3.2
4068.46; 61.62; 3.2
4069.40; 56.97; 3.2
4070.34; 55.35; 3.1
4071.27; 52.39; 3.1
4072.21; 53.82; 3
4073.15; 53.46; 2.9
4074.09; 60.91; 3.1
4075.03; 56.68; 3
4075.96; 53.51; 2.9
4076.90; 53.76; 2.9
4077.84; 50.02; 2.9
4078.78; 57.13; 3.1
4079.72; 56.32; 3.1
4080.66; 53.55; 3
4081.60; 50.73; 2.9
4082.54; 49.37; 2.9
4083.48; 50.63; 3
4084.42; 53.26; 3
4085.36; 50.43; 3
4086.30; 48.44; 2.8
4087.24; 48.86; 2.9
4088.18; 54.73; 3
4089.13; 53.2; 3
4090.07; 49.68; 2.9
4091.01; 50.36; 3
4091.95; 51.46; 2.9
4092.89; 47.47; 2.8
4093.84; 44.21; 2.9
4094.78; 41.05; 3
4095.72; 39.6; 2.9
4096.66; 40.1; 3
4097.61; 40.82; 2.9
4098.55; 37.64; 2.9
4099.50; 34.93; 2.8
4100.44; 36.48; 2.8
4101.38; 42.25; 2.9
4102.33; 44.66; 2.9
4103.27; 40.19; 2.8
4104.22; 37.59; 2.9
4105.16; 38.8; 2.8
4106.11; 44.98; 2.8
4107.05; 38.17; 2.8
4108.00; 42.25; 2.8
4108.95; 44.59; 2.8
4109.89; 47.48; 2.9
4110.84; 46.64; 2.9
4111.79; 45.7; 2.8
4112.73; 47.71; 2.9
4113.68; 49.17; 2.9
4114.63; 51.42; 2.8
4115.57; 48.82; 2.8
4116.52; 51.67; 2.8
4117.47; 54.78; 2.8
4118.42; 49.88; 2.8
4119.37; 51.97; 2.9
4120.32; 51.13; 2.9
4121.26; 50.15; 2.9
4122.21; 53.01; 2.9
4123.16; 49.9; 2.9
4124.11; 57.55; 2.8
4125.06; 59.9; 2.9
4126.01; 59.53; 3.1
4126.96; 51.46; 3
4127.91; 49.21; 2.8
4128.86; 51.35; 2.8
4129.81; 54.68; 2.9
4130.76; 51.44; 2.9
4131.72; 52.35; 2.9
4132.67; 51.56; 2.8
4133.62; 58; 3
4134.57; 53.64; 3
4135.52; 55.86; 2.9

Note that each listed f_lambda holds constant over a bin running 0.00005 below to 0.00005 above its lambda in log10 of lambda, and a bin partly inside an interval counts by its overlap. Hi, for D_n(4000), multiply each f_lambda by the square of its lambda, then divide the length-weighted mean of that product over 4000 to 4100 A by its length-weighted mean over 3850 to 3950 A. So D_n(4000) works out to 1.18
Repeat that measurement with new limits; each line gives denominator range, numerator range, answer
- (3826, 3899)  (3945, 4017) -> 1.14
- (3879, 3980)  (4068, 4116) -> 1.13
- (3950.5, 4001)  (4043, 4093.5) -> 1.23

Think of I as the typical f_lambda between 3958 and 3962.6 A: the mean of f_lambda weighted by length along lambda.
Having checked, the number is 47.2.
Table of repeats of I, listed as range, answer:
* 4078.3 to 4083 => 53.4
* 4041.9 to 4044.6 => 57.7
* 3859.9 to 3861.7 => 58.7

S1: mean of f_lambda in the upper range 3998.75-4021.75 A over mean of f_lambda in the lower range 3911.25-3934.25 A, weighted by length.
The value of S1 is 1.2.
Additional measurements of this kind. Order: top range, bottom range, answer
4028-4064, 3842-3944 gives 1.14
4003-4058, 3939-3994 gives 1.22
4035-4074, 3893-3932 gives 1.12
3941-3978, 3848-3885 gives 0.82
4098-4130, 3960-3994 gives 1.09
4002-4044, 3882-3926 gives 1.18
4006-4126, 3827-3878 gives 1.10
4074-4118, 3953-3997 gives 1.04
